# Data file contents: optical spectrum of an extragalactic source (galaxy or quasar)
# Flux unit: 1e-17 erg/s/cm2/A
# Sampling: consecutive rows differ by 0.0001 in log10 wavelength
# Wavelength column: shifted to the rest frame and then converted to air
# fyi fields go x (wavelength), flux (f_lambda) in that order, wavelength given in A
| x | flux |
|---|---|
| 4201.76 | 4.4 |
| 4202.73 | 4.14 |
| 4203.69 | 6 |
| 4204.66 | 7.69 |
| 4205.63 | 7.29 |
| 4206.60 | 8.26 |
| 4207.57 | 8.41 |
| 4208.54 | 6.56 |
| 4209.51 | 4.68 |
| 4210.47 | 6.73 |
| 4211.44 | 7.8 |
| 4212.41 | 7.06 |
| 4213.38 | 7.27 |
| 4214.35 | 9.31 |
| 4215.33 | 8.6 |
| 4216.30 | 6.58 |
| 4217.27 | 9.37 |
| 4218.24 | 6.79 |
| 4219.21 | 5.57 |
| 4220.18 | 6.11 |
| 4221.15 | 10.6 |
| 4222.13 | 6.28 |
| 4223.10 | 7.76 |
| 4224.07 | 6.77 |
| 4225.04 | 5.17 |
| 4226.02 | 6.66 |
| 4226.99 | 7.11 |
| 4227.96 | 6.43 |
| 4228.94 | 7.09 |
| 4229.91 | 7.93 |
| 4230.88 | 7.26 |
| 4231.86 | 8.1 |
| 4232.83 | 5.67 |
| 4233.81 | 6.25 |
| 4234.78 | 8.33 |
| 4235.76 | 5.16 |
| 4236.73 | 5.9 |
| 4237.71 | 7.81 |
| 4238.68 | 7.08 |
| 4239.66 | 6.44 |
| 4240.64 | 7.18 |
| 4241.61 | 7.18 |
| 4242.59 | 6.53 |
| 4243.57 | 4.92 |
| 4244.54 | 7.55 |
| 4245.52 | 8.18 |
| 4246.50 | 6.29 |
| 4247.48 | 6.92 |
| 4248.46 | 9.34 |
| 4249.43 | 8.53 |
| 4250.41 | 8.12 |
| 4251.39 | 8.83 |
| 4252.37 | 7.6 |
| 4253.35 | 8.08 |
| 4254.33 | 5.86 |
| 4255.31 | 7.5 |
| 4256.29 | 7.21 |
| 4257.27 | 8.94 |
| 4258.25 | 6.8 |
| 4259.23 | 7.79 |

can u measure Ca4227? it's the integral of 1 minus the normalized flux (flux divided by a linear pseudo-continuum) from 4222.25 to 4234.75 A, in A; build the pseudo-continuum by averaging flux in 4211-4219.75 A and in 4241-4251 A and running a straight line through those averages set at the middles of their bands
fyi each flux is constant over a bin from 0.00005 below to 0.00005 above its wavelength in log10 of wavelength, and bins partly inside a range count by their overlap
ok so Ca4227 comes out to 1.0 A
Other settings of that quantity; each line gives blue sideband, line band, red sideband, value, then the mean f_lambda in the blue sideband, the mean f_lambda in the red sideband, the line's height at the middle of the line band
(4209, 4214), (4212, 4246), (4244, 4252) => 1.08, 6.79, 7.95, 7.34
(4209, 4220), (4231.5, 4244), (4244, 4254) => 1.66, 7.22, 7.89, 7.67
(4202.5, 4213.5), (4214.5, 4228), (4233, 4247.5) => -0.75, 6.88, 6.75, 6.82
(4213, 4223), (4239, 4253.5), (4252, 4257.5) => 0.15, 7.65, 7.46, 7.51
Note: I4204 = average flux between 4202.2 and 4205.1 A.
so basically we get 5.9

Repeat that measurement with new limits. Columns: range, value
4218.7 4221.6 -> 7.39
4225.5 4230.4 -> 7.04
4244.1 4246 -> 7.86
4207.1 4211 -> 6.61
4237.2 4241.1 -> 7.11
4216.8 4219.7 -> 7.24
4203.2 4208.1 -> 7.51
